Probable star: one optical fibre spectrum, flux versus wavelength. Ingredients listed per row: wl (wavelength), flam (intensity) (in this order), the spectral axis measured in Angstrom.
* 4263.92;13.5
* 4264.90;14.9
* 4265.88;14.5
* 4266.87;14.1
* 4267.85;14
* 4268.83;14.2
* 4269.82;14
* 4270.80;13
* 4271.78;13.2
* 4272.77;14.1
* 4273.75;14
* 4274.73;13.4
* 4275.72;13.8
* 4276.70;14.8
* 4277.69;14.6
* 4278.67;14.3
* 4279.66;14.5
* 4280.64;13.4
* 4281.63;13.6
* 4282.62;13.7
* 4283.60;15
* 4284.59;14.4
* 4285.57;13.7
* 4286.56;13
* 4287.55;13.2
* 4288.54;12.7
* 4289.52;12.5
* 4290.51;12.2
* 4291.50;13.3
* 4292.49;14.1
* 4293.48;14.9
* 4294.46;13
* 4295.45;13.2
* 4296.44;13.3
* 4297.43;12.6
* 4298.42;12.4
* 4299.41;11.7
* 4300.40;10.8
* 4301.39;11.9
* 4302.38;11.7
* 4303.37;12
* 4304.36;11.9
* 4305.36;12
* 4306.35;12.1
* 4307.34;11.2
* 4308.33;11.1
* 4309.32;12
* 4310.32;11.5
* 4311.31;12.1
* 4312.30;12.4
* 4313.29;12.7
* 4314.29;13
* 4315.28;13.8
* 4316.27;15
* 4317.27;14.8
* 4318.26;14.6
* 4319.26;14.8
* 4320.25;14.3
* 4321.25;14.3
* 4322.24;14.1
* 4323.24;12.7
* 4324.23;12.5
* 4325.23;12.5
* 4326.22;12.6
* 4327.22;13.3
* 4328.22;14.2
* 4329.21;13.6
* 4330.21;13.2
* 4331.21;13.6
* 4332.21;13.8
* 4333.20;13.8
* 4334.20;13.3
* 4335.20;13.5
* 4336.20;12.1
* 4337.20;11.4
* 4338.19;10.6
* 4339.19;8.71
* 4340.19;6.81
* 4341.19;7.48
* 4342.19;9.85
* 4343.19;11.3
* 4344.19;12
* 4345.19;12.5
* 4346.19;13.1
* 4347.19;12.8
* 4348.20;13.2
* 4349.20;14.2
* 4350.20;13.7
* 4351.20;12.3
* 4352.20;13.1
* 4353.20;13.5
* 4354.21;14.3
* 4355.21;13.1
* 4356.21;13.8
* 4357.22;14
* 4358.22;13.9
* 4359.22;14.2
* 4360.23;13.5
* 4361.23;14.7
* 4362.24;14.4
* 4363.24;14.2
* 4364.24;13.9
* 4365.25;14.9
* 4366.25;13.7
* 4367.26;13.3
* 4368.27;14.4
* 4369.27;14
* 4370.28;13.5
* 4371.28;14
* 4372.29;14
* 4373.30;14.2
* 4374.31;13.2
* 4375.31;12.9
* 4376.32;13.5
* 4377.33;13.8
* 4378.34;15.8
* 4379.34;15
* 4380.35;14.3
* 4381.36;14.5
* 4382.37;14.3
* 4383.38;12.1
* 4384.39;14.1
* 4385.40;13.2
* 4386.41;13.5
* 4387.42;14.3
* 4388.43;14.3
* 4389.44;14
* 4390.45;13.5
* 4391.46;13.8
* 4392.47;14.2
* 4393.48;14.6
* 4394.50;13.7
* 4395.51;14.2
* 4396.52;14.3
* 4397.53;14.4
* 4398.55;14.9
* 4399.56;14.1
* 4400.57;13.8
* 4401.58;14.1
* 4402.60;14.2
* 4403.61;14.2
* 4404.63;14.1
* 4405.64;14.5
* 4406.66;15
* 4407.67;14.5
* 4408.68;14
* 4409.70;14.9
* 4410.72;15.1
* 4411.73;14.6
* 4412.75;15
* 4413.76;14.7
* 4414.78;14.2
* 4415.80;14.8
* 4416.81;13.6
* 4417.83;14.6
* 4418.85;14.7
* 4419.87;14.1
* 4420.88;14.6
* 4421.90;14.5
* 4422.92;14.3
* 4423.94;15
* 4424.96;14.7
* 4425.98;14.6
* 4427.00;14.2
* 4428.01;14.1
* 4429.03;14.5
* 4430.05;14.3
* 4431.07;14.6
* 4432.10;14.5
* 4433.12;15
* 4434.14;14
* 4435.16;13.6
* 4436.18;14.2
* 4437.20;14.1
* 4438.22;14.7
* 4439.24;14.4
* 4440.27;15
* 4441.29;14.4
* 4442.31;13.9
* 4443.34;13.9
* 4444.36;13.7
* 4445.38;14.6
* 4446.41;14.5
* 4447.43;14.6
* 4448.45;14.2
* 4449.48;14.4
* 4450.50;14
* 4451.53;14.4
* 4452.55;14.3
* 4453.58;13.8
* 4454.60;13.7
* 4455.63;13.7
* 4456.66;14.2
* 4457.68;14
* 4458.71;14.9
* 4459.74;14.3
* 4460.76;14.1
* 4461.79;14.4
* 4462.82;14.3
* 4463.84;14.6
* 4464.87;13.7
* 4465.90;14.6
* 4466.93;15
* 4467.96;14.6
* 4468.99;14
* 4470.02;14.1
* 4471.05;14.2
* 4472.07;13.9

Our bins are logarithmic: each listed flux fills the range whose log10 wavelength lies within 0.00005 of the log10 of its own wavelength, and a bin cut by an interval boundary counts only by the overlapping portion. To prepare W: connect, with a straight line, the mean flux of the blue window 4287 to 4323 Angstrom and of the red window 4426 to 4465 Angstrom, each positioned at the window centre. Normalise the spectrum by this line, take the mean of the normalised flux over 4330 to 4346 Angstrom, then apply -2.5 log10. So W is 0.15 mag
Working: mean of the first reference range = 12.9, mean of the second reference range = 14.3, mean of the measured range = 11.5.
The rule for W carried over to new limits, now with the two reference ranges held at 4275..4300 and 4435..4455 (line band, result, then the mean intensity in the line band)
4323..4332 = 0.04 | 13.2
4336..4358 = 0.15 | 12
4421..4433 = -0.03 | 14.5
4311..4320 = -0.01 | 13.7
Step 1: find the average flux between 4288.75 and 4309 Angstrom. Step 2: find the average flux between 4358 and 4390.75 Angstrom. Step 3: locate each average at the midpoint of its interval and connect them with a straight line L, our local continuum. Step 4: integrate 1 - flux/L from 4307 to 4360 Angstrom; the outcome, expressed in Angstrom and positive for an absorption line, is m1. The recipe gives 1.40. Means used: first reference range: 12.4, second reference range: 14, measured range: 12.8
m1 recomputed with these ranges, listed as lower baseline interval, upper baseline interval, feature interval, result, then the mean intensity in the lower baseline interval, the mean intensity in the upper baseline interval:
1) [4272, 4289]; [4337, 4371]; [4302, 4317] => 1.2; 13.9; 12.8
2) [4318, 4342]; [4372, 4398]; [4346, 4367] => -0.8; 12.5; 14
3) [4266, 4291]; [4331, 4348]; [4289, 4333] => -1.4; 13.7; 11.6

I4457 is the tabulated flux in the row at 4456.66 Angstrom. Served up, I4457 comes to 14.2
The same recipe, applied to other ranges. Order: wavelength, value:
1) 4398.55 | 14.9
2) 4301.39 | 11.9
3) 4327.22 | 13.3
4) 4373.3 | 14.2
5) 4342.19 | 9.85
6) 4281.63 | 13.6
